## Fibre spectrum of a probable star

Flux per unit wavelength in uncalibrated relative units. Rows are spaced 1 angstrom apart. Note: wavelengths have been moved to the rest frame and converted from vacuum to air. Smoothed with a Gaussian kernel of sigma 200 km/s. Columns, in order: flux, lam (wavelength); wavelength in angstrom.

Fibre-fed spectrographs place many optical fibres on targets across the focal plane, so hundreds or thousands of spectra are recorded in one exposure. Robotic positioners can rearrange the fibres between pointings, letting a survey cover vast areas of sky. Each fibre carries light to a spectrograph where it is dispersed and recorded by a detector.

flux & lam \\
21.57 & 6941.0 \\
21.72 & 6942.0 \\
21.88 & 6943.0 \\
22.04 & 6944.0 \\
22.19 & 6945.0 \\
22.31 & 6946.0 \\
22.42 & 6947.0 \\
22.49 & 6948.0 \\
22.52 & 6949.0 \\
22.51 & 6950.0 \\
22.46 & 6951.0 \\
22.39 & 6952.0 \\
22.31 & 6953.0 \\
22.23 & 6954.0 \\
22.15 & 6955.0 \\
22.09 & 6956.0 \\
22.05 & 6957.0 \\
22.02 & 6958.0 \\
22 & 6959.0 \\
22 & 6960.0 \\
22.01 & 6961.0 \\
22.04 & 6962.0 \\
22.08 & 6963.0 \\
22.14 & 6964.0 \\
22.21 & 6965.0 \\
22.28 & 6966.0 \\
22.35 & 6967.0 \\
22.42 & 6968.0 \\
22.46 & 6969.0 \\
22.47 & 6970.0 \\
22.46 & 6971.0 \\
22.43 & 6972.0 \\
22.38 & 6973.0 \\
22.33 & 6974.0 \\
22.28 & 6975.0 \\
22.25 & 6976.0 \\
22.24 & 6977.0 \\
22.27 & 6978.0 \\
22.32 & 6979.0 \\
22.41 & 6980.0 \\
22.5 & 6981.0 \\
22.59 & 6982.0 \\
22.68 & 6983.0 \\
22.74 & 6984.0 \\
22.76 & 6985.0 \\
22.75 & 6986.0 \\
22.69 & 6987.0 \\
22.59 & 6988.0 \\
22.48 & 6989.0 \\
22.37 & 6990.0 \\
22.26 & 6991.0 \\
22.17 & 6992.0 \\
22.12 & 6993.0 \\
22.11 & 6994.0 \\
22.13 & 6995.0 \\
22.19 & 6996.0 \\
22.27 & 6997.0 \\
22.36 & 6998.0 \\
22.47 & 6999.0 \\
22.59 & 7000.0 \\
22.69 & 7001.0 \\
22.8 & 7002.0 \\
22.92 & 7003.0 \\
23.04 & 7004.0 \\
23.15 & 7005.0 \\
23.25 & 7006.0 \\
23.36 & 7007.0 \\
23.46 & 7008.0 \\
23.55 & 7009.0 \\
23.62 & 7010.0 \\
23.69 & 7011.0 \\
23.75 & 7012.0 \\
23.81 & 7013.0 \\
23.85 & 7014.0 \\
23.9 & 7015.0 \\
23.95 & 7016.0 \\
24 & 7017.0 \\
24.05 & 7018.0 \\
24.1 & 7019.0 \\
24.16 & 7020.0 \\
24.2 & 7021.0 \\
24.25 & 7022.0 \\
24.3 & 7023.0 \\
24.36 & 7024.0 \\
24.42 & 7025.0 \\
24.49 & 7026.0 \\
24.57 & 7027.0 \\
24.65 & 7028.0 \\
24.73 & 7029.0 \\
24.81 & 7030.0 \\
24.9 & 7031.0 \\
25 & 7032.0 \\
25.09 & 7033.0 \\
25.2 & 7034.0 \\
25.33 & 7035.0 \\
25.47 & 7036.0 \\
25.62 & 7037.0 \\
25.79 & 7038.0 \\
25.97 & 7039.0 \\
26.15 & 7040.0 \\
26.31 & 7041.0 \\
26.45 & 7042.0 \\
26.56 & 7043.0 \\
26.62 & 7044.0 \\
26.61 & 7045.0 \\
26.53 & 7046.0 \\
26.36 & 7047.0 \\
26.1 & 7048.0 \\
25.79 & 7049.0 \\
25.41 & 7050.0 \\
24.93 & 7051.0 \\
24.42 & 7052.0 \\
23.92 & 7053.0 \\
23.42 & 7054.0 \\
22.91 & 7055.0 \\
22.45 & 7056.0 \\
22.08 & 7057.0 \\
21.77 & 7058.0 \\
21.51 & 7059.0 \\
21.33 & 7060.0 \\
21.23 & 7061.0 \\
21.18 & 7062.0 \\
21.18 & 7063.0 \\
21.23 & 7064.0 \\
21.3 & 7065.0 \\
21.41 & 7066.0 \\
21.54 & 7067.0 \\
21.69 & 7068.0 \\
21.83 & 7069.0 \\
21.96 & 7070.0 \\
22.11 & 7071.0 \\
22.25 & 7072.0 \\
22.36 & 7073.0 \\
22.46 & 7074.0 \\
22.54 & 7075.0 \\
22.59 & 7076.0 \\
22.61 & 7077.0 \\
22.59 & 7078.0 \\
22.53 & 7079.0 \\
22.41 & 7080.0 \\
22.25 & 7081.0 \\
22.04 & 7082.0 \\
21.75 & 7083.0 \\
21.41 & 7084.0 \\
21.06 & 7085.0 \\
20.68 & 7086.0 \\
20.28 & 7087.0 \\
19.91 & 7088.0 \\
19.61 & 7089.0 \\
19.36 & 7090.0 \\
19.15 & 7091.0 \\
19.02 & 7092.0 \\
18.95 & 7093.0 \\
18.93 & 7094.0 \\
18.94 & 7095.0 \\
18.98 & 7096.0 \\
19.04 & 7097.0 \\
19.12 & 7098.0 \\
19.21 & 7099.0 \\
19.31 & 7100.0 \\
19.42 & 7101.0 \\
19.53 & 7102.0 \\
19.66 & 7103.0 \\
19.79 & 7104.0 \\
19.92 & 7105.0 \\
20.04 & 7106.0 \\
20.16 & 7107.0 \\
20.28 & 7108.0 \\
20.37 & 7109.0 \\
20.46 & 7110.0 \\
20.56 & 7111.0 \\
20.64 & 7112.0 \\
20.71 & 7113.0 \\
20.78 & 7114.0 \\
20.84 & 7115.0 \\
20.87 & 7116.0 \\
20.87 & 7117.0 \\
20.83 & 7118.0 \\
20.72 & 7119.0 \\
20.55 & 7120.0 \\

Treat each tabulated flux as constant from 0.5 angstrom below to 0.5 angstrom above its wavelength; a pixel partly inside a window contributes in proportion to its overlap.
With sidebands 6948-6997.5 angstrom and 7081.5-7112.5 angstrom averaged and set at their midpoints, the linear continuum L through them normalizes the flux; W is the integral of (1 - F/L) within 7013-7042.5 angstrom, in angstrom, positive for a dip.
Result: -4.94 angstrom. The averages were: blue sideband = 22.3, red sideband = 19.9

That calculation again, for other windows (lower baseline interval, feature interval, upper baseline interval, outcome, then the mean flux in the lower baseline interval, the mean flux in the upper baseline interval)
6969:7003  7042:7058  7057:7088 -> -2.2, 22.4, 21.7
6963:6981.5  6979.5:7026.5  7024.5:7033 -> 1.0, 22.3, 24.7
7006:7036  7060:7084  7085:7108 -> -1.0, 24.3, 19.6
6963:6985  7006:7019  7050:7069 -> -0.8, 22.4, 22.3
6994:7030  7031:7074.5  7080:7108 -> -4.1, 23.6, 20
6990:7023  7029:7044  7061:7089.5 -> -2.1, 23.2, 21.7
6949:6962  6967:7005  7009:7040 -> 1.2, 22.2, 24.5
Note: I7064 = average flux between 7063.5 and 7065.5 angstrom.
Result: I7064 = 21.3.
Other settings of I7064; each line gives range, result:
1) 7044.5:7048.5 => 26.4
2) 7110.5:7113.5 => 20.6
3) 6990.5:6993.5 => 22.2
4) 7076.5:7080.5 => 22.5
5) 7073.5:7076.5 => 22.5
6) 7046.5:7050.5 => 25.9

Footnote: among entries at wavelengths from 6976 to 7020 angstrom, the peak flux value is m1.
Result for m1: 24.16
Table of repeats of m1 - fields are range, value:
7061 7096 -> 22.61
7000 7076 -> 26.62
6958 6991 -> 22.76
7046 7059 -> 26.53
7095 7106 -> 20.04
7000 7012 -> 23.75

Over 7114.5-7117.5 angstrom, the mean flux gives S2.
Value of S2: 20.9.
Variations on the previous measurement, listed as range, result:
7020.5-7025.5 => 24.3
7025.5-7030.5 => 24.6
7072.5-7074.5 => 22.4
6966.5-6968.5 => 22.4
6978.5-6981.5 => 22.4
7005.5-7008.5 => 23.4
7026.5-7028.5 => 24.6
